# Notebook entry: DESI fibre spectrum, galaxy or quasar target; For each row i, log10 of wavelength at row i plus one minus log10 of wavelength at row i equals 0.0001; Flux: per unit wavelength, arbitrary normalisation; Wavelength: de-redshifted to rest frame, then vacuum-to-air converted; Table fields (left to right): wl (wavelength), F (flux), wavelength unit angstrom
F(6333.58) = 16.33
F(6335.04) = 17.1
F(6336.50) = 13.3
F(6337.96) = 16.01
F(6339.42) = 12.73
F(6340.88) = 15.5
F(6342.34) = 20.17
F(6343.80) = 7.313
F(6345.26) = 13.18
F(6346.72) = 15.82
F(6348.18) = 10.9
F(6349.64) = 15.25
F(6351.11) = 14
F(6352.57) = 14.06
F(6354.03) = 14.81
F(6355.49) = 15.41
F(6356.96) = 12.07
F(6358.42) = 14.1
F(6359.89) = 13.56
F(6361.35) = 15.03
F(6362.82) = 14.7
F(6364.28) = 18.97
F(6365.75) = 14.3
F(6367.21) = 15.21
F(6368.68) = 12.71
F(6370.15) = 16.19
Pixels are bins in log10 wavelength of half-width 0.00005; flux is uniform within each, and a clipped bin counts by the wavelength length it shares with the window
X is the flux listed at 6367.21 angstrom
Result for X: 15.21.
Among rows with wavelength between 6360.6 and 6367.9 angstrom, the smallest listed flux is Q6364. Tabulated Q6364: 14.3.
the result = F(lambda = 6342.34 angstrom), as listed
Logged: 20.17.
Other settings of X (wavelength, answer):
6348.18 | 10.9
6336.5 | 13.3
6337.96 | 16.01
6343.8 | 7.313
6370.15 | 16.19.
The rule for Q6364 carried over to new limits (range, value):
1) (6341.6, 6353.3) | 7.313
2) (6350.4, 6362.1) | 12.07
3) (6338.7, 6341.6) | 12.73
